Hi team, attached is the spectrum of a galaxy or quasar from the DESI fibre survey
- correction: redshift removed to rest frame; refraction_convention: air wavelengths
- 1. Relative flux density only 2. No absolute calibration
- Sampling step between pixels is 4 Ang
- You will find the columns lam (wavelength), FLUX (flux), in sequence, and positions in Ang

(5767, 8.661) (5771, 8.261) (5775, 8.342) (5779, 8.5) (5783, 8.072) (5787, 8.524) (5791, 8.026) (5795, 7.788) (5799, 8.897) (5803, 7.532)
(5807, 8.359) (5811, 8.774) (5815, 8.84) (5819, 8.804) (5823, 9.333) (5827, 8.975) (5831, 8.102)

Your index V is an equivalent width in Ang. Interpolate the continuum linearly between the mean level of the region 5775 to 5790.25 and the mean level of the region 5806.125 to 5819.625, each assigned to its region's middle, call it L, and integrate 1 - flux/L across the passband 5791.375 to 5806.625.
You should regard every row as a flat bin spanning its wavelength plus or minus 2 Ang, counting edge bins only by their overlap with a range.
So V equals 0.79 Ang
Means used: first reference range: 8.33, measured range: 8.1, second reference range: 8.71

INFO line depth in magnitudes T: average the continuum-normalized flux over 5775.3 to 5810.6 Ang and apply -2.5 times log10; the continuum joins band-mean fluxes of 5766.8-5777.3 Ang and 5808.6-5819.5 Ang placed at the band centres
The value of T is 0.04 mag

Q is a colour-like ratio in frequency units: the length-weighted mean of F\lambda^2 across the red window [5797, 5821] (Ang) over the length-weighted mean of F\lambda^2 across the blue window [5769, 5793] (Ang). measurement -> 1.0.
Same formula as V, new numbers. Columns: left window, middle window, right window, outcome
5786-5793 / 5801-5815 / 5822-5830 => 0.52 Ang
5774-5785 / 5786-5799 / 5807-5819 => 0.41 Ang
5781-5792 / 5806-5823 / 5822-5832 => -0.30 Ang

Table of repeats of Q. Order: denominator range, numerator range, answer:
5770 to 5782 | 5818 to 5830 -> 1.09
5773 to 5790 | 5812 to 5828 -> 1.09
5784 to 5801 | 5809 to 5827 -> 1.09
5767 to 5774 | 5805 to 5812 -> 1.03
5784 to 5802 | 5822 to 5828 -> 1.12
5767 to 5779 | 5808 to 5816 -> 1.06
